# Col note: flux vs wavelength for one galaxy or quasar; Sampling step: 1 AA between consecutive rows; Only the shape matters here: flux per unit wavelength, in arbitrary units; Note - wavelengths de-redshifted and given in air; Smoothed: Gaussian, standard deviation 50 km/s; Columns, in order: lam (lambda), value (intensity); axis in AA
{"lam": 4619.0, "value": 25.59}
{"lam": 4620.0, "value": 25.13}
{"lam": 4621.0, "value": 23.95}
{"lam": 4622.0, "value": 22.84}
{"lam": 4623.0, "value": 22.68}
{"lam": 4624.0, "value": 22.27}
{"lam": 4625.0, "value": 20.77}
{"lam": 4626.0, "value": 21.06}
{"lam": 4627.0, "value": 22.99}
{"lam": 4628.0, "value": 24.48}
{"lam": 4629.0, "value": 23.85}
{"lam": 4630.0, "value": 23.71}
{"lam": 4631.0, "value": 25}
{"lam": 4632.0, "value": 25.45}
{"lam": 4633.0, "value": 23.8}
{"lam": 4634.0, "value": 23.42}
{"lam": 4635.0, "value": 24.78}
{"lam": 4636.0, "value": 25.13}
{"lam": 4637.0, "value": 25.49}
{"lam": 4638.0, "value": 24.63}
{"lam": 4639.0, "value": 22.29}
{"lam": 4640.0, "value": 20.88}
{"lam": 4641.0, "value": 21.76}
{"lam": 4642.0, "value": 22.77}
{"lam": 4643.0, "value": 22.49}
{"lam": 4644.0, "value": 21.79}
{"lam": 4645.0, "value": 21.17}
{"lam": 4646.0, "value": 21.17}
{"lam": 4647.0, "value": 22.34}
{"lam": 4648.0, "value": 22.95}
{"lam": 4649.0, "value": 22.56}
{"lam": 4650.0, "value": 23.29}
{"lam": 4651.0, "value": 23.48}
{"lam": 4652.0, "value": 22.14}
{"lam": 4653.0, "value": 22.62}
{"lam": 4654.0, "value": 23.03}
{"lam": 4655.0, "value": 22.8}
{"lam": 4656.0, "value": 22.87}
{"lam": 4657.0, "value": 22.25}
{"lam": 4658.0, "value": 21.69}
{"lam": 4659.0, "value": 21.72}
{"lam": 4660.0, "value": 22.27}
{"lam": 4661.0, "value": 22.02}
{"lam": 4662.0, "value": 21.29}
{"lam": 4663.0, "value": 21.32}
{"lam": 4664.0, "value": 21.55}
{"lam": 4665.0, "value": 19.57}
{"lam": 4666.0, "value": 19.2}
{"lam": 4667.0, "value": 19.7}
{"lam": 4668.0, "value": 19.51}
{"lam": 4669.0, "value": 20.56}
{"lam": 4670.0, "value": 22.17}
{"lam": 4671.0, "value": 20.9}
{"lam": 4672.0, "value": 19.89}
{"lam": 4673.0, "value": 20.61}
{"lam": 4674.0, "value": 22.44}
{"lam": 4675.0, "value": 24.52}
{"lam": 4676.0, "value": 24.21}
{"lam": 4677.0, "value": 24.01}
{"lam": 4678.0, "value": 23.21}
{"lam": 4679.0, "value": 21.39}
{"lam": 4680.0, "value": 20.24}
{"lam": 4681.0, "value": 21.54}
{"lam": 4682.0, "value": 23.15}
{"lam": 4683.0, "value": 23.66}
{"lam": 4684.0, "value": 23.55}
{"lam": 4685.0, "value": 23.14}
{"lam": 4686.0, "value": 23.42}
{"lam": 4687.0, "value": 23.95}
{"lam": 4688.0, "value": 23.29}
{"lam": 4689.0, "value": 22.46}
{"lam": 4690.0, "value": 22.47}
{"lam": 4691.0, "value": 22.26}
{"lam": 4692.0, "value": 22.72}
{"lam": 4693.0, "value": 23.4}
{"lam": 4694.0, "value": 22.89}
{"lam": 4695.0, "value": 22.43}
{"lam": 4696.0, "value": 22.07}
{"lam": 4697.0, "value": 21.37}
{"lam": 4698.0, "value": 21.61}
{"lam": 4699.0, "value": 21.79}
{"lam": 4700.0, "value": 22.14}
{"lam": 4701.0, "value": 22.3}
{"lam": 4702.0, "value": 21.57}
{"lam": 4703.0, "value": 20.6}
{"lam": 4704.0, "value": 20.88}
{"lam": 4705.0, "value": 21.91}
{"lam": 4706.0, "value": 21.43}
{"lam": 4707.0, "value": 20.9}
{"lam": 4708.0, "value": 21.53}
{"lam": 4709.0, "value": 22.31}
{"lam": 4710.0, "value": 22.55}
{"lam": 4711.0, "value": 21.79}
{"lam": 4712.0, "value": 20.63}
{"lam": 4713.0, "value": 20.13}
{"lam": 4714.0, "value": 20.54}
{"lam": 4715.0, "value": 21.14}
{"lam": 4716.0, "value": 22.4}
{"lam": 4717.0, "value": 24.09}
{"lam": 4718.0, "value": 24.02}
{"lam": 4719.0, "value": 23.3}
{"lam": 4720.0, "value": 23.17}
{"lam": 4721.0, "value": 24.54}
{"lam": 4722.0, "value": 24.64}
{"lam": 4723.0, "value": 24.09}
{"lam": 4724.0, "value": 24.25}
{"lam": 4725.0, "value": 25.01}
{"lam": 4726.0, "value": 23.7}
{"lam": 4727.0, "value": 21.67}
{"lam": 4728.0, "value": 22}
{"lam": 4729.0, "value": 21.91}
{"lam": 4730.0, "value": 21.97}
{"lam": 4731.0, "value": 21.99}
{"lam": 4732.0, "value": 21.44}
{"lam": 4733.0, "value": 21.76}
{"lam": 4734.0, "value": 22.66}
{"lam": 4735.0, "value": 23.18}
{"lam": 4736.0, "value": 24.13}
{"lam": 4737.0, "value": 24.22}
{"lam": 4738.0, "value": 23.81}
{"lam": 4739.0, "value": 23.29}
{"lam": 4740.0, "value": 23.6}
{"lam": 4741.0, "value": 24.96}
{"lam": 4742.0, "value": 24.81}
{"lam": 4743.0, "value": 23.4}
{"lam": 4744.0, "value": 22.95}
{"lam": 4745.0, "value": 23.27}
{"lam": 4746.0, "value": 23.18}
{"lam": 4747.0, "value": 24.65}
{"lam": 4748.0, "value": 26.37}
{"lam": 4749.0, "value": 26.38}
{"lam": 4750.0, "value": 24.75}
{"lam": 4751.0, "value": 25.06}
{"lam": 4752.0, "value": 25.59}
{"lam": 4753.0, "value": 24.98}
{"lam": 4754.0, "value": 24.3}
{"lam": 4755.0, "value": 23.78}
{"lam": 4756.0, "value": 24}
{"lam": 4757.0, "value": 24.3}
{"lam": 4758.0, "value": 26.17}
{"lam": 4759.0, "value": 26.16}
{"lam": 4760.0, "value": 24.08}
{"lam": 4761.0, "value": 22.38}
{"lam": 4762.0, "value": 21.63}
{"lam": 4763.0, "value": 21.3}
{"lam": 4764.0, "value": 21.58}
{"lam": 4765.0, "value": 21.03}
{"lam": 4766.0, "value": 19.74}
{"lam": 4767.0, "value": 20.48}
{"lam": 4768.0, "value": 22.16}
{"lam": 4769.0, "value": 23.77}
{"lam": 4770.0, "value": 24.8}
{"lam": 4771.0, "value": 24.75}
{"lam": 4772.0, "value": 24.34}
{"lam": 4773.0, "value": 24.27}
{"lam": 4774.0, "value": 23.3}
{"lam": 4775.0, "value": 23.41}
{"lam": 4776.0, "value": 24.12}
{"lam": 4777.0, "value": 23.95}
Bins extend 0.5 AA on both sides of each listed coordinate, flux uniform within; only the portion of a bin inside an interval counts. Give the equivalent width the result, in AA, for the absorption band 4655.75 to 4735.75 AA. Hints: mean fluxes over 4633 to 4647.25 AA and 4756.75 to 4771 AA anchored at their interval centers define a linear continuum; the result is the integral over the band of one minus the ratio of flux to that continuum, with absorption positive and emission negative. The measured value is 2.47 AA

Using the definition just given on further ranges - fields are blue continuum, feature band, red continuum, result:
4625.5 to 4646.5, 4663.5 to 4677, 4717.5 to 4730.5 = 1.2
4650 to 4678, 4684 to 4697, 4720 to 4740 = -0.3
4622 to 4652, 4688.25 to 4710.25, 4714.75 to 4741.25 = 1.1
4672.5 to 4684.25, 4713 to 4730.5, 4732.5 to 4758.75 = 0.5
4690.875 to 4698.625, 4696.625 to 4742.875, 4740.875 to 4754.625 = 1.7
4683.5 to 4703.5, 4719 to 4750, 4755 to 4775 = -0.9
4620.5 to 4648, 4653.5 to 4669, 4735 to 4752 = 1.3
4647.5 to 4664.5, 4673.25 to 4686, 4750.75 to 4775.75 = -0.2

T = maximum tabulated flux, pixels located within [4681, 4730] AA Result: 25.01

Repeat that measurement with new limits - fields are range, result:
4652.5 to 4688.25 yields 24.52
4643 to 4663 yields 23.48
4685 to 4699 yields 23.95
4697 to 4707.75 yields 22.3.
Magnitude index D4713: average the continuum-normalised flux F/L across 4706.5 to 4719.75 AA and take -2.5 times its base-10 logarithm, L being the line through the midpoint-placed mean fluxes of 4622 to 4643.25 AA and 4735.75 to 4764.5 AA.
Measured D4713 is 0.089 mag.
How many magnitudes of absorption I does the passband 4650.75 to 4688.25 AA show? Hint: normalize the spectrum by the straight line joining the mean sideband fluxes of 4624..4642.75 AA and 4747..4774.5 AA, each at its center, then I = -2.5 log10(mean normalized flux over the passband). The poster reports 0.07 mag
